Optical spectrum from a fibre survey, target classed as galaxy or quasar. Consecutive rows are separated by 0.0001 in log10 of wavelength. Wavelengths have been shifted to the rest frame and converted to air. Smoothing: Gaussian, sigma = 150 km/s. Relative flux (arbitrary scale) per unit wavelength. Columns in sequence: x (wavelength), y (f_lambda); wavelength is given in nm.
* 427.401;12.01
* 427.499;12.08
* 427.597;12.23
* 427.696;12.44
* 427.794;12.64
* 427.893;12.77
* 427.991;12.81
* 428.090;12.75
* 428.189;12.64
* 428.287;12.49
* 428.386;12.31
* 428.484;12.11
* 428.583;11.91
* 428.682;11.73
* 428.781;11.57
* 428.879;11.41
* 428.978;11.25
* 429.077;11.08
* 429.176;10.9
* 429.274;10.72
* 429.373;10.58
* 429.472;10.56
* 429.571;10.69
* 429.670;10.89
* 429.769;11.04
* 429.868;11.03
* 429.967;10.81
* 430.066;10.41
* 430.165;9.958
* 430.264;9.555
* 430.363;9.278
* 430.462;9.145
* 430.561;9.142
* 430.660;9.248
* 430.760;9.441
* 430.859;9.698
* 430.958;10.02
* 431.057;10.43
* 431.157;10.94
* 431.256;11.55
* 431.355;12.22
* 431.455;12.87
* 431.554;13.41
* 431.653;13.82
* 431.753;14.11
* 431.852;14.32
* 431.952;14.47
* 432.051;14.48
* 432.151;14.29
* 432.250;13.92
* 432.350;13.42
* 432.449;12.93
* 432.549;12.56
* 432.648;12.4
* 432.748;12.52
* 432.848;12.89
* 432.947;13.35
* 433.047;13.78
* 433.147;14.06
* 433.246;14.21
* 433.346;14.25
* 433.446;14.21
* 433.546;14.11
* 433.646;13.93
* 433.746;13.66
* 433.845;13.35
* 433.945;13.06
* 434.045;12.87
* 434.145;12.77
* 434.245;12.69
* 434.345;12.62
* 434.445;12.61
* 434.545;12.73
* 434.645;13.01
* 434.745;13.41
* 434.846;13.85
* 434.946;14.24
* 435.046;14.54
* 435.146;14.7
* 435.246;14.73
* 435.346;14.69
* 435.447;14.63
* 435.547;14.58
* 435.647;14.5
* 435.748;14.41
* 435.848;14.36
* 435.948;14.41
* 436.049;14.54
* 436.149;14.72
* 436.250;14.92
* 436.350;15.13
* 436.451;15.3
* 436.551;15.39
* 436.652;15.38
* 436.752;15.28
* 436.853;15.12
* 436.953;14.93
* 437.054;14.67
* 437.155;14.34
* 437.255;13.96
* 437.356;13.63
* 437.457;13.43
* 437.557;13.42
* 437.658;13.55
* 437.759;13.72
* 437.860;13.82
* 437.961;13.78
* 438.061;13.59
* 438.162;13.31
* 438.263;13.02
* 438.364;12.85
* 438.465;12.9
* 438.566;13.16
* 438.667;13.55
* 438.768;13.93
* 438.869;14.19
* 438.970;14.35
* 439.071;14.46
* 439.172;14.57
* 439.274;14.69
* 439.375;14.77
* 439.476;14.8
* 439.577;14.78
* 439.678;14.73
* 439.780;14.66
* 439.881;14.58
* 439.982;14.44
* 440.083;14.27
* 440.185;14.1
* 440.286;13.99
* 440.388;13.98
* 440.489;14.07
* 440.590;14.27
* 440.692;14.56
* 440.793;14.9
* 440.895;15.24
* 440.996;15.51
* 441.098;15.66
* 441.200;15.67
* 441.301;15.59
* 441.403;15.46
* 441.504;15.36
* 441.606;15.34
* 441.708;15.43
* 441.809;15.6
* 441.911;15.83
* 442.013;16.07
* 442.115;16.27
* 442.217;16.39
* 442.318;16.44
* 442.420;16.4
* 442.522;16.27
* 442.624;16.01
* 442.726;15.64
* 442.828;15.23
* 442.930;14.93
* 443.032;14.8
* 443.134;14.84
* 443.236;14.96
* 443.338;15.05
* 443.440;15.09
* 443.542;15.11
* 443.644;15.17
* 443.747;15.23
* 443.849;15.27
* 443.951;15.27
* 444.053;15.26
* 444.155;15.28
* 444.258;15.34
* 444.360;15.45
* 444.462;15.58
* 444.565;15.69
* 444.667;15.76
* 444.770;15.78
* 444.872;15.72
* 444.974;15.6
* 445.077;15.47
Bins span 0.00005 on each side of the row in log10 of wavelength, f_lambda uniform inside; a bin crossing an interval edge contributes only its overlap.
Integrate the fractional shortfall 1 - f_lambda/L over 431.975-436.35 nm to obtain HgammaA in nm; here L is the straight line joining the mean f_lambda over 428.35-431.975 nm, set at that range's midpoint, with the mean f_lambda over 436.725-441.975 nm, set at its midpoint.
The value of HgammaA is -0.42 nm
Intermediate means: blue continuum 11.2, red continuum 14.4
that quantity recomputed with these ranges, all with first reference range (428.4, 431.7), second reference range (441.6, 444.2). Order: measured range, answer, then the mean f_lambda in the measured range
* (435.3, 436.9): -0.22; 14.8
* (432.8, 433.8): -0.15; 13.9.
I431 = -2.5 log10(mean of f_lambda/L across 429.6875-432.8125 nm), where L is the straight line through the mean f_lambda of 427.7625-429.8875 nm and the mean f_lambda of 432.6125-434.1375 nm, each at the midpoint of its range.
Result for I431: 0.08 mag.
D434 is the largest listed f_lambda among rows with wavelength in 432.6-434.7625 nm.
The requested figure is 14.25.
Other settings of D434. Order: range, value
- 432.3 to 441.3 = 15.67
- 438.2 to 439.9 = 14.8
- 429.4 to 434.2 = 14.48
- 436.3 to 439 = 15.39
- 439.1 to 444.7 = 16.44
